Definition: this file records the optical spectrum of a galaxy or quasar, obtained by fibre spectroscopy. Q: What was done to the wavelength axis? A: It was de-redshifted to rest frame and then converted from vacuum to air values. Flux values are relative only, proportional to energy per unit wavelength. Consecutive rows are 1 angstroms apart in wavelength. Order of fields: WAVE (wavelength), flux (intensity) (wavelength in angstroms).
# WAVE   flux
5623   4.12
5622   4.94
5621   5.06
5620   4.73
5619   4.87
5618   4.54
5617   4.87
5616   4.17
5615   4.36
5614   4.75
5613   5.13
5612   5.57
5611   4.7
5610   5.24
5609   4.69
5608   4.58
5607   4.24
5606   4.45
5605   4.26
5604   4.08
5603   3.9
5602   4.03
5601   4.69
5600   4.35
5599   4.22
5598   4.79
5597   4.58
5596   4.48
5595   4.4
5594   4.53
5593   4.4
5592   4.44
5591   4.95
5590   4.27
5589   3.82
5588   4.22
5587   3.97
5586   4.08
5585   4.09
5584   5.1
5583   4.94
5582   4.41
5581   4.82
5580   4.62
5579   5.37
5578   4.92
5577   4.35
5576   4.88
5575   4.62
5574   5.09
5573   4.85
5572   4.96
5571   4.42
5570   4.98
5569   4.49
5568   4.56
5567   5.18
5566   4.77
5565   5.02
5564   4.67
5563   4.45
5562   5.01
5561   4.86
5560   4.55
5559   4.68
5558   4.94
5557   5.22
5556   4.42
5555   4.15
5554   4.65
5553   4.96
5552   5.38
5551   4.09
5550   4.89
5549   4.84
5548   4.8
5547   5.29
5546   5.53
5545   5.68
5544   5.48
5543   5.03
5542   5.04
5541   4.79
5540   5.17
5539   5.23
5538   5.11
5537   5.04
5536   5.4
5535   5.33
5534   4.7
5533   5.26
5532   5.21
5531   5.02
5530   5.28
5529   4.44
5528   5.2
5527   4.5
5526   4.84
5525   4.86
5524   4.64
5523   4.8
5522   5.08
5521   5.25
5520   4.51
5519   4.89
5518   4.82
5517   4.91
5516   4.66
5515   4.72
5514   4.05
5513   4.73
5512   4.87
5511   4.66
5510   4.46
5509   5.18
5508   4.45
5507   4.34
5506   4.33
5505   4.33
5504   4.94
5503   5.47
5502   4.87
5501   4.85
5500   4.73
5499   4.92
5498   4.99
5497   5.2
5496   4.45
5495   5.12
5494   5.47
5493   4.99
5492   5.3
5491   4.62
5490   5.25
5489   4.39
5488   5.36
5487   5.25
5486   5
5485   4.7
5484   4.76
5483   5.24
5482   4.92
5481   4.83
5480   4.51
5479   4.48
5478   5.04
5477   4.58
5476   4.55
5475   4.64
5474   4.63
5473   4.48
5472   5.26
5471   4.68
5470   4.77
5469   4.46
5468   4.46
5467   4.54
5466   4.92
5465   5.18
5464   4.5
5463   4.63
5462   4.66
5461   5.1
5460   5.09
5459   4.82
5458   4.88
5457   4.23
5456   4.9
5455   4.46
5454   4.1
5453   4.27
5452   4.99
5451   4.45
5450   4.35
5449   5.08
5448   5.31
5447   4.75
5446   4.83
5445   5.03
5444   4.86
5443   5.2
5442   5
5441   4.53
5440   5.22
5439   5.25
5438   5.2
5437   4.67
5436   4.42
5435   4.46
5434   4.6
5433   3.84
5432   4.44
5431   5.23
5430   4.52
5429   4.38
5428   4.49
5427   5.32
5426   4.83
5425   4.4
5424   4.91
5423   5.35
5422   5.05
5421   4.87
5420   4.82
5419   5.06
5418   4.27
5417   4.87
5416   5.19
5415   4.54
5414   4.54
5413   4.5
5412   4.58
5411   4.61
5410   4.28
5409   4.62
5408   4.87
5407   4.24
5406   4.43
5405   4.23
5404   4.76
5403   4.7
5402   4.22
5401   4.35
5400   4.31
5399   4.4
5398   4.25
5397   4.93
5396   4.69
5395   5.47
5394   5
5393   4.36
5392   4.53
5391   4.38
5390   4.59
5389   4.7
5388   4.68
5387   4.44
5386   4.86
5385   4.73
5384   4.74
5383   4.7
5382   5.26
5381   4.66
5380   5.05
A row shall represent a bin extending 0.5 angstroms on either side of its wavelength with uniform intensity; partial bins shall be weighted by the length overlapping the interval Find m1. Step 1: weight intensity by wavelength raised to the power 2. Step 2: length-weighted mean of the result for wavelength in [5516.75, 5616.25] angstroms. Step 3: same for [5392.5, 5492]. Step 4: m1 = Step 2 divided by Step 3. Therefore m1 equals 1.1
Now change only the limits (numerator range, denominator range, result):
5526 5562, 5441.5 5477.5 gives 1.08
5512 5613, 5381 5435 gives 1.08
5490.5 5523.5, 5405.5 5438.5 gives 1.06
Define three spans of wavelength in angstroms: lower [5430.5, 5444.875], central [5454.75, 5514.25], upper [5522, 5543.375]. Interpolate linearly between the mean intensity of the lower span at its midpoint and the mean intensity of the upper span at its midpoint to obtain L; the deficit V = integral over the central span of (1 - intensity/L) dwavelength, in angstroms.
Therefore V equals 1.1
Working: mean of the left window 4.79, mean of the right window 5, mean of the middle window 4.8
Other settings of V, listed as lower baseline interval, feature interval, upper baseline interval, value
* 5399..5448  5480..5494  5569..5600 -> -0.95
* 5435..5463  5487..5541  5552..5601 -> -2.02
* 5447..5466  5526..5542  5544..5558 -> -0.46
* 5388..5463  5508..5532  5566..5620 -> -0.84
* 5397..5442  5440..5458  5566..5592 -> -0.35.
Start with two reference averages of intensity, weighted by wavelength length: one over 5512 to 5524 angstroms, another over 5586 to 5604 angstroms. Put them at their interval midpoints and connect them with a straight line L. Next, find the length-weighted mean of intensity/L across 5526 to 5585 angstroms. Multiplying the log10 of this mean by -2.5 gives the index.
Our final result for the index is -0.08 mag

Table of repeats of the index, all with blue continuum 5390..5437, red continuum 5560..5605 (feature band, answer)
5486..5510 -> -0.07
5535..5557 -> -0.10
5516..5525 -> -0.06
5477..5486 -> -0.05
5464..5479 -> -0.02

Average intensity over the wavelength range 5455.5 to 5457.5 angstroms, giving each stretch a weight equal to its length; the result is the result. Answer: 4.57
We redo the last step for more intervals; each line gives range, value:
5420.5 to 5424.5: 5.04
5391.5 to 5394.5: 4.63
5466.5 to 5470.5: 4.56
